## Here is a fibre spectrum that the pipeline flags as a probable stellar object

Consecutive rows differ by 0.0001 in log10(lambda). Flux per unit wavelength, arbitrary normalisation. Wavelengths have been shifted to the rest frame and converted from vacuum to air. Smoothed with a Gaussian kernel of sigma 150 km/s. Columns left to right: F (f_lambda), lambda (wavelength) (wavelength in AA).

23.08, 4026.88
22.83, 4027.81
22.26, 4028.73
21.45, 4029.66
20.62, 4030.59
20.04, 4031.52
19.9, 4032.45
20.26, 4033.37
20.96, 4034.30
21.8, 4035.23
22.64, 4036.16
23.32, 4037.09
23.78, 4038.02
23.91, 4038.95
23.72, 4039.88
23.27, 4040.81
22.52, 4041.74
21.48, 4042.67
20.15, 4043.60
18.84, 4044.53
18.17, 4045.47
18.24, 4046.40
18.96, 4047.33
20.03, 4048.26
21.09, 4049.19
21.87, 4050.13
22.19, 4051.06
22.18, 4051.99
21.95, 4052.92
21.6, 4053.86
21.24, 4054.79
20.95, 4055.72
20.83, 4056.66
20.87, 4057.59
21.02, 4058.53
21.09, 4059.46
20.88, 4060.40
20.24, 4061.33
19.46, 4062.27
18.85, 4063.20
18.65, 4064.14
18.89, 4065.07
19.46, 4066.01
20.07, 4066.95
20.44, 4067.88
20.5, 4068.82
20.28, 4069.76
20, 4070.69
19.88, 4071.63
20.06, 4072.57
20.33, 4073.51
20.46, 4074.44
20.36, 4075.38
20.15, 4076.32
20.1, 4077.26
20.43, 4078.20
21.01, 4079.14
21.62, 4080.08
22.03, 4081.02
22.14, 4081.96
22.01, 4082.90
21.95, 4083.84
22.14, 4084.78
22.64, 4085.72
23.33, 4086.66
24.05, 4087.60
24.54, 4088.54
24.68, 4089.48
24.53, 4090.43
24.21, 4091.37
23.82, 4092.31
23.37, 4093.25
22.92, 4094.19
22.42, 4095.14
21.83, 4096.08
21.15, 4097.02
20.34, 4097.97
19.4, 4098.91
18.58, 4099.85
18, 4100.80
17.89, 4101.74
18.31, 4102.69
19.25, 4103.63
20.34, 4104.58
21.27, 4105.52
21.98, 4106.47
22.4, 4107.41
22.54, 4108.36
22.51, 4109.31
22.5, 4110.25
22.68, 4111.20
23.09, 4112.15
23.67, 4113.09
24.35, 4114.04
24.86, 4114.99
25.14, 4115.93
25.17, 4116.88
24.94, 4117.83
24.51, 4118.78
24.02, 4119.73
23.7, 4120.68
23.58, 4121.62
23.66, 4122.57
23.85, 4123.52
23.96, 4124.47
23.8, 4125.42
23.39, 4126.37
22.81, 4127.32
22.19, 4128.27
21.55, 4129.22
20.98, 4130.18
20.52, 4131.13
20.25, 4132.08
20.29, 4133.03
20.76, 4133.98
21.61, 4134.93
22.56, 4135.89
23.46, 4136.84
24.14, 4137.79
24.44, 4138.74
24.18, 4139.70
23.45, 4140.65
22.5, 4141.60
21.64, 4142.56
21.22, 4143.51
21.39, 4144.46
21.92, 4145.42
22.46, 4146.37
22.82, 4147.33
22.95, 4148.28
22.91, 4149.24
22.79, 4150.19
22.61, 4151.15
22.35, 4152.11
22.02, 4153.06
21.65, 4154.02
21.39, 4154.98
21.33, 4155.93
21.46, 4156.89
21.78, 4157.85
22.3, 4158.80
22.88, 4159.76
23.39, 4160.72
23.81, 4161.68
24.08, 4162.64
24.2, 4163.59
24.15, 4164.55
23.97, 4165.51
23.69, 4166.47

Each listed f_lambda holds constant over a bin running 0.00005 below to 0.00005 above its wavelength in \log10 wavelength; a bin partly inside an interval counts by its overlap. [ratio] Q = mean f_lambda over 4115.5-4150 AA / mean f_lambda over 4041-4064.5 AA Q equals 1.1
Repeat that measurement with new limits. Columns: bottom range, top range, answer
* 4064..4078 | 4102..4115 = 1.10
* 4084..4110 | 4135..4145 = 1.05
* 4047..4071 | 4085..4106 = 1.06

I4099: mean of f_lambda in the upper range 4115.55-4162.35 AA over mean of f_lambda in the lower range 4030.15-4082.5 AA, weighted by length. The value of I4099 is 1.09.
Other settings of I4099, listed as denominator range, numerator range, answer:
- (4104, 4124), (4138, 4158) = 0.96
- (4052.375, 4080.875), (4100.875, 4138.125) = 1.10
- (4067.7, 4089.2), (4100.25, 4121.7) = 1.05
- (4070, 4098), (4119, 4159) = 1.02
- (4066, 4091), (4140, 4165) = 1.05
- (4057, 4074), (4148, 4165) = 1.13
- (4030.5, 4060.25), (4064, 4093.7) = 1.01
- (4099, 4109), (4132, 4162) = 1.11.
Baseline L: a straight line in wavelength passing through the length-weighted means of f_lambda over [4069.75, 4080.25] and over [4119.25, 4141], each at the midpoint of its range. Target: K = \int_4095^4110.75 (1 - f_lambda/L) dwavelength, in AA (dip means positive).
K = 0.7 AA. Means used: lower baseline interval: 20.4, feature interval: 20.6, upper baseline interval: 22.7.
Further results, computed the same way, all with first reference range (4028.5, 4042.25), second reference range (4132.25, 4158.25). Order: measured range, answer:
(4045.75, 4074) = 2.2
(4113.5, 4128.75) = -1.2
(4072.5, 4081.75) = 0.6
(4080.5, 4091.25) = -0.5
